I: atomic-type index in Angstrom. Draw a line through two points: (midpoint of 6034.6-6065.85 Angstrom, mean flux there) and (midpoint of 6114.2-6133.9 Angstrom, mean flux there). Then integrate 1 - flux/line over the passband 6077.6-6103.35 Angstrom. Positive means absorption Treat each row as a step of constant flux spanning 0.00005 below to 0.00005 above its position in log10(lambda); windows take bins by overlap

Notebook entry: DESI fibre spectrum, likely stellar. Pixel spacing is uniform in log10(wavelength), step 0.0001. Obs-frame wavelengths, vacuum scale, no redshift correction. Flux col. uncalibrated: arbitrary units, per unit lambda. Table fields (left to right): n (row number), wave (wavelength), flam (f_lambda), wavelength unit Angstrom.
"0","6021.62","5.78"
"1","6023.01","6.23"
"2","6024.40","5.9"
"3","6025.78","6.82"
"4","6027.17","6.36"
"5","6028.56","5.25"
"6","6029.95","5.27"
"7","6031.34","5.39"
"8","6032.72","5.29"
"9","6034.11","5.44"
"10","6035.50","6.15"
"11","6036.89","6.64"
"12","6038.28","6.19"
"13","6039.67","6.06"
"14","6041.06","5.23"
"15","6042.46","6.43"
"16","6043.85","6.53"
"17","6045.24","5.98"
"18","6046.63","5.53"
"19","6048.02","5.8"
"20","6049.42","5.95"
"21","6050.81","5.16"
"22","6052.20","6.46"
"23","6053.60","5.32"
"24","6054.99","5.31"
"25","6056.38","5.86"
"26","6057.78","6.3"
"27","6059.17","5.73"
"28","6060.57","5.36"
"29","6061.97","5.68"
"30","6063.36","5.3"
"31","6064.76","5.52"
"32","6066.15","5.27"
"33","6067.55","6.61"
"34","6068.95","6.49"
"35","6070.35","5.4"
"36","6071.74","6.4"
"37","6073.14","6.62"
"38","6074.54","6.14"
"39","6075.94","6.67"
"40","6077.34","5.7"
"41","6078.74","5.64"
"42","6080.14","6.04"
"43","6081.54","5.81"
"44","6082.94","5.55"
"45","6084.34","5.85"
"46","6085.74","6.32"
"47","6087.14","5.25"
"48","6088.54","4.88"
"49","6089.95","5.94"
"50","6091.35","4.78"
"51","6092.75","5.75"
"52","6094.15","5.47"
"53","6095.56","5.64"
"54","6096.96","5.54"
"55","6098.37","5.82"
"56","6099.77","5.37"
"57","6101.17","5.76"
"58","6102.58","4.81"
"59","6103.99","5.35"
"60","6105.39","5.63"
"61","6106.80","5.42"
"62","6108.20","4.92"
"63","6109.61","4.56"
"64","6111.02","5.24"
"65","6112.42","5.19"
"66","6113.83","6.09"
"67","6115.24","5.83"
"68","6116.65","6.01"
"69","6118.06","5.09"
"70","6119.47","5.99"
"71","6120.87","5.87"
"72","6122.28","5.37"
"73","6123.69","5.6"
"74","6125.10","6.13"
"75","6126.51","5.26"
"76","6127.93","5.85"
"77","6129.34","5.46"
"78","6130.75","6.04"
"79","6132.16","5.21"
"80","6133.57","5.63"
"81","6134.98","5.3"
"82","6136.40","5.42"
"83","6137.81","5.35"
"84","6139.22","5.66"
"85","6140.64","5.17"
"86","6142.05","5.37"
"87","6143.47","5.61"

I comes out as 0.8 Angstrom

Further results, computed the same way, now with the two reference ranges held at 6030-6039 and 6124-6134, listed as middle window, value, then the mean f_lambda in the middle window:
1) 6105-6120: 0.6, 5.44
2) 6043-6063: 0.0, 5.78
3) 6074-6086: -0.5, 5.95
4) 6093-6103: 0.3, 5.52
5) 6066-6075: -0.7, 6.18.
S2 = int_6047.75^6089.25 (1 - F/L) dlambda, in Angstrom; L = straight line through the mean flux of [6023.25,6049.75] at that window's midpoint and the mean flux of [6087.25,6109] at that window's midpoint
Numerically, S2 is -1.3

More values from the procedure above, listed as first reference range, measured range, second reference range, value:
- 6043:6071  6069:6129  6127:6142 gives -0.1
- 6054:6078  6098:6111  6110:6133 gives 1.0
